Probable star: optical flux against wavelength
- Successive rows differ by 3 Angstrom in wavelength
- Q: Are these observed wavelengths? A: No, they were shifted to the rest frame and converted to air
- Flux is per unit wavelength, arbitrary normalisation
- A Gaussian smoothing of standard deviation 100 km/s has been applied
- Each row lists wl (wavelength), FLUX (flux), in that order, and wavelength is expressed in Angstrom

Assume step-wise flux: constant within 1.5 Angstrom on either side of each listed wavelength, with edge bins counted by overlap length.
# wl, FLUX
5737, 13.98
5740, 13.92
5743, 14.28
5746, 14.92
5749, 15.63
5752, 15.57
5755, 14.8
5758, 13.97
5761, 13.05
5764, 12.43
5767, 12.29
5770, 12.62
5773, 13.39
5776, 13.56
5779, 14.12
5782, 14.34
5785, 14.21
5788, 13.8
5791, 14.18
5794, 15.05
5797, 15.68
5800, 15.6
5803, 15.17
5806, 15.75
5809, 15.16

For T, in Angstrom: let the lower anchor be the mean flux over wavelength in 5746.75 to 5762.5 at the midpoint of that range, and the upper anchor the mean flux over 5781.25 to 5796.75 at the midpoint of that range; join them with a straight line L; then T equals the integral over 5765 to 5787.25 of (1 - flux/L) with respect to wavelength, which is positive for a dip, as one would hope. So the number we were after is 1.54 Angstrom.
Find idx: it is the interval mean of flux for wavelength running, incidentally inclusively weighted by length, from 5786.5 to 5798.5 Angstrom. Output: 14.7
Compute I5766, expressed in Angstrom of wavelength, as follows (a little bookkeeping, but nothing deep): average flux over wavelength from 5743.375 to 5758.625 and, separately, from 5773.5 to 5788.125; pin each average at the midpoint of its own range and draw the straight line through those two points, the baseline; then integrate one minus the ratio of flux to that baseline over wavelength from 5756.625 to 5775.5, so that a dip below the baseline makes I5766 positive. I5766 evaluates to 1.9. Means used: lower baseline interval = 15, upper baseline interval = 14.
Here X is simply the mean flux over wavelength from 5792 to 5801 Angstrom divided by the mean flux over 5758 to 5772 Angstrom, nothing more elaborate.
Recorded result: 1.20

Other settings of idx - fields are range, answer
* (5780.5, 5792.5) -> 14.1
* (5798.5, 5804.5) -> 15.4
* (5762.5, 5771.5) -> 12.4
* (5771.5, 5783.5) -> 13.9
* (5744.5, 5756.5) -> 15.2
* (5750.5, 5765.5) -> 14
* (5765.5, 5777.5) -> 13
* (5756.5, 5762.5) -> 13.5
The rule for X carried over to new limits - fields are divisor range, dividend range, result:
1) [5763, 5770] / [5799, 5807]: 1.25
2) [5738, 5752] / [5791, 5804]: 1.03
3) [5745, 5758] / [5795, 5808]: 1.03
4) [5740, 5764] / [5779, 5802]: 1.02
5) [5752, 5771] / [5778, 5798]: 1.08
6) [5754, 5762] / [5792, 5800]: 1.10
